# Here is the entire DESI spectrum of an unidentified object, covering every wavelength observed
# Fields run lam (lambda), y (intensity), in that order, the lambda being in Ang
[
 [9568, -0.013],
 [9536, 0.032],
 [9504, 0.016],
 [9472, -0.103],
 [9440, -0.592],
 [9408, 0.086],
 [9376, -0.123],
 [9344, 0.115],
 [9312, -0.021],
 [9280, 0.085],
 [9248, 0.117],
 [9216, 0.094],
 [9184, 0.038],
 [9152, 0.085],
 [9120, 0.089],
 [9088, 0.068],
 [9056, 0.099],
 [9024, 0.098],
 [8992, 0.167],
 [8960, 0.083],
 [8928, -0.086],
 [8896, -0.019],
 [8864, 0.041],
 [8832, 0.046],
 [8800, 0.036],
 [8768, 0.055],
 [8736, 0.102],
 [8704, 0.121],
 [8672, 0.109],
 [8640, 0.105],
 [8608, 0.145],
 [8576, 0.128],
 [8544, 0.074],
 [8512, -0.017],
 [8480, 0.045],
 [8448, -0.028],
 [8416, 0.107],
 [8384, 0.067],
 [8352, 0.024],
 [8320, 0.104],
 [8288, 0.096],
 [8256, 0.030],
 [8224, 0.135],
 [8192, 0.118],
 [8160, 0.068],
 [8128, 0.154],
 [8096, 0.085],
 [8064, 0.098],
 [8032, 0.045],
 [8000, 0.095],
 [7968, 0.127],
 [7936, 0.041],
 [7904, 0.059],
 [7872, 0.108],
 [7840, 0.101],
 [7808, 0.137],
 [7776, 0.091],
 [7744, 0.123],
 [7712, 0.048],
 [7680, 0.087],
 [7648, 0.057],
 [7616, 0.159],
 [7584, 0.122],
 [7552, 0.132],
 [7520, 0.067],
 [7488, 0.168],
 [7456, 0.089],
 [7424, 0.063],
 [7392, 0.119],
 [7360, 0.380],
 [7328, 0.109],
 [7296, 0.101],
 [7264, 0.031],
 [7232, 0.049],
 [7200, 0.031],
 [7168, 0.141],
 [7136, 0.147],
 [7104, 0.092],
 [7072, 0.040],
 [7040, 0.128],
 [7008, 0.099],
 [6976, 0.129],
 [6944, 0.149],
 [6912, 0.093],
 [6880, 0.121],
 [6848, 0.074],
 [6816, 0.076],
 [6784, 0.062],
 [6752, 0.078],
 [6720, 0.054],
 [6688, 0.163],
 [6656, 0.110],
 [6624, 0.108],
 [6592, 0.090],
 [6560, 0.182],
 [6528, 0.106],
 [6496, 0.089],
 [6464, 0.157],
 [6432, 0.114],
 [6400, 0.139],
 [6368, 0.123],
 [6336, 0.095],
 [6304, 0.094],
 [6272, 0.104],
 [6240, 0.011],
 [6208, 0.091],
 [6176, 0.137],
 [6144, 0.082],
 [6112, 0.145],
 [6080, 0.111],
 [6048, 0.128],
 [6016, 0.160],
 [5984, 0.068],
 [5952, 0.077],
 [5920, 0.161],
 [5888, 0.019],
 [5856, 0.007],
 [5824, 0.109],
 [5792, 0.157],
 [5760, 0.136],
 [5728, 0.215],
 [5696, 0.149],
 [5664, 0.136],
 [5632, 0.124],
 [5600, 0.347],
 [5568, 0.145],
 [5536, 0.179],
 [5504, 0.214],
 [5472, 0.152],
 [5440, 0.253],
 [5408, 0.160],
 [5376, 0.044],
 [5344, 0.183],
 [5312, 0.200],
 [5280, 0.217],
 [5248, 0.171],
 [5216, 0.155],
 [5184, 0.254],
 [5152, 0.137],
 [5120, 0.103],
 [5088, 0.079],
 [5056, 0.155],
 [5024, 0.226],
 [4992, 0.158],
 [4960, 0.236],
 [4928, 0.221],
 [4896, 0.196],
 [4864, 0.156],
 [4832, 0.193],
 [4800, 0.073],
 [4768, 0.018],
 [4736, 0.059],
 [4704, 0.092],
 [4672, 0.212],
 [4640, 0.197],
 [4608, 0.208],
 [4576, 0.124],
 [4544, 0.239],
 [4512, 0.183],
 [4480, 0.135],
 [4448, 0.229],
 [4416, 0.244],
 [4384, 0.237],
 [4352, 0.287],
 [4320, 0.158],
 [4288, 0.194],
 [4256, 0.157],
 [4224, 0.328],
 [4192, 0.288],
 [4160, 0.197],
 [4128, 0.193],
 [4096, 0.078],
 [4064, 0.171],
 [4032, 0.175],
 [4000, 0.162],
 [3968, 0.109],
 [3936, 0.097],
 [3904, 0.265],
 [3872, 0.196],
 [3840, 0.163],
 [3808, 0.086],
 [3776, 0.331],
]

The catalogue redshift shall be 0.972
